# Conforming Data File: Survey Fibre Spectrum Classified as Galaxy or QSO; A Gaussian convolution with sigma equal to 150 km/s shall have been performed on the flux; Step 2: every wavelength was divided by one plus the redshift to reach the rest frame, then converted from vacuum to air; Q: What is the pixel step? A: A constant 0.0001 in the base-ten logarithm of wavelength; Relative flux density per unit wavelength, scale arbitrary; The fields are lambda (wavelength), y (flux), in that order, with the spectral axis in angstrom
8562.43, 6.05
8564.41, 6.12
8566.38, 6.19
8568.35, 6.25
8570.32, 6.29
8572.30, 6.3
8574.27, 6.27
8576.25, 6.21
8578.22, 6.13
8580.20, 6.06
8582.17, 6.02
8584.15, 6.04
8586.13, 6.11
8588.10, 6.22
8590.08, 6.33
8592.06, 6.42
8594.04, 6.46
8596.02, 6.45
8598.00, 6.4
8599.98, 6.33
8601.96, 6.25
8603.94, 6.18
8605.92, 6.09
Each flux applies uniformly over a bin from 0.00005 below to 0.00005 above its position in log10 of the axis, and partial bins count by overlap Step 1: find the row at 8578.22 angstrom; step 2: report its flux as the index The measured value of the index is 6.13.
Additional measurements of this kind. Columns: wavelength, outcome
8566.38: 6.19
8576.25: 6.21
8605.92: 6.09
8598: 6.4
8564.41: 6.12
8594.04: 6.46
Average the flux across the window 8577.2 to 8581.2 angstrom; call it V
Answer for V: 6.11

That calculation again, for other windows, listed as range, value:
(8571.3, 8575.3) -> 6.27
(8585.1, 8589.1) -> 6.17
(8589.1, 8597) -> 6.41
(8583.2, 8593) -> 6.22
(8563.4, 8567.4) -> 6.15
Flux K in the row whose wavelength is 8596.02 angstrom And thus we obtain 6.45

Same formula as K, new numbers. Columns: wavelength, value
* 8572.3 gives 6.3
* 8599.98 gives 6.33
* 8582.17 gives 6.02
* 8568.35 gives 6.25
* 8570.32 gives 6.29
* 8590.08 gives 6.33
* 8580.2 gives 6.06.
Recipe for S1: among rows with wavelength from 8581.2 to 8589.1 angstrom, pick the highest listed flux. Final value 6.22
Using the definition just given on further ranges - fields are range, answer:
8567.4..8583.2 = 6.3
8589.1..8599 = 6.46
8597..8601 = 6.4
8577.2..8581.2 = 6.13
